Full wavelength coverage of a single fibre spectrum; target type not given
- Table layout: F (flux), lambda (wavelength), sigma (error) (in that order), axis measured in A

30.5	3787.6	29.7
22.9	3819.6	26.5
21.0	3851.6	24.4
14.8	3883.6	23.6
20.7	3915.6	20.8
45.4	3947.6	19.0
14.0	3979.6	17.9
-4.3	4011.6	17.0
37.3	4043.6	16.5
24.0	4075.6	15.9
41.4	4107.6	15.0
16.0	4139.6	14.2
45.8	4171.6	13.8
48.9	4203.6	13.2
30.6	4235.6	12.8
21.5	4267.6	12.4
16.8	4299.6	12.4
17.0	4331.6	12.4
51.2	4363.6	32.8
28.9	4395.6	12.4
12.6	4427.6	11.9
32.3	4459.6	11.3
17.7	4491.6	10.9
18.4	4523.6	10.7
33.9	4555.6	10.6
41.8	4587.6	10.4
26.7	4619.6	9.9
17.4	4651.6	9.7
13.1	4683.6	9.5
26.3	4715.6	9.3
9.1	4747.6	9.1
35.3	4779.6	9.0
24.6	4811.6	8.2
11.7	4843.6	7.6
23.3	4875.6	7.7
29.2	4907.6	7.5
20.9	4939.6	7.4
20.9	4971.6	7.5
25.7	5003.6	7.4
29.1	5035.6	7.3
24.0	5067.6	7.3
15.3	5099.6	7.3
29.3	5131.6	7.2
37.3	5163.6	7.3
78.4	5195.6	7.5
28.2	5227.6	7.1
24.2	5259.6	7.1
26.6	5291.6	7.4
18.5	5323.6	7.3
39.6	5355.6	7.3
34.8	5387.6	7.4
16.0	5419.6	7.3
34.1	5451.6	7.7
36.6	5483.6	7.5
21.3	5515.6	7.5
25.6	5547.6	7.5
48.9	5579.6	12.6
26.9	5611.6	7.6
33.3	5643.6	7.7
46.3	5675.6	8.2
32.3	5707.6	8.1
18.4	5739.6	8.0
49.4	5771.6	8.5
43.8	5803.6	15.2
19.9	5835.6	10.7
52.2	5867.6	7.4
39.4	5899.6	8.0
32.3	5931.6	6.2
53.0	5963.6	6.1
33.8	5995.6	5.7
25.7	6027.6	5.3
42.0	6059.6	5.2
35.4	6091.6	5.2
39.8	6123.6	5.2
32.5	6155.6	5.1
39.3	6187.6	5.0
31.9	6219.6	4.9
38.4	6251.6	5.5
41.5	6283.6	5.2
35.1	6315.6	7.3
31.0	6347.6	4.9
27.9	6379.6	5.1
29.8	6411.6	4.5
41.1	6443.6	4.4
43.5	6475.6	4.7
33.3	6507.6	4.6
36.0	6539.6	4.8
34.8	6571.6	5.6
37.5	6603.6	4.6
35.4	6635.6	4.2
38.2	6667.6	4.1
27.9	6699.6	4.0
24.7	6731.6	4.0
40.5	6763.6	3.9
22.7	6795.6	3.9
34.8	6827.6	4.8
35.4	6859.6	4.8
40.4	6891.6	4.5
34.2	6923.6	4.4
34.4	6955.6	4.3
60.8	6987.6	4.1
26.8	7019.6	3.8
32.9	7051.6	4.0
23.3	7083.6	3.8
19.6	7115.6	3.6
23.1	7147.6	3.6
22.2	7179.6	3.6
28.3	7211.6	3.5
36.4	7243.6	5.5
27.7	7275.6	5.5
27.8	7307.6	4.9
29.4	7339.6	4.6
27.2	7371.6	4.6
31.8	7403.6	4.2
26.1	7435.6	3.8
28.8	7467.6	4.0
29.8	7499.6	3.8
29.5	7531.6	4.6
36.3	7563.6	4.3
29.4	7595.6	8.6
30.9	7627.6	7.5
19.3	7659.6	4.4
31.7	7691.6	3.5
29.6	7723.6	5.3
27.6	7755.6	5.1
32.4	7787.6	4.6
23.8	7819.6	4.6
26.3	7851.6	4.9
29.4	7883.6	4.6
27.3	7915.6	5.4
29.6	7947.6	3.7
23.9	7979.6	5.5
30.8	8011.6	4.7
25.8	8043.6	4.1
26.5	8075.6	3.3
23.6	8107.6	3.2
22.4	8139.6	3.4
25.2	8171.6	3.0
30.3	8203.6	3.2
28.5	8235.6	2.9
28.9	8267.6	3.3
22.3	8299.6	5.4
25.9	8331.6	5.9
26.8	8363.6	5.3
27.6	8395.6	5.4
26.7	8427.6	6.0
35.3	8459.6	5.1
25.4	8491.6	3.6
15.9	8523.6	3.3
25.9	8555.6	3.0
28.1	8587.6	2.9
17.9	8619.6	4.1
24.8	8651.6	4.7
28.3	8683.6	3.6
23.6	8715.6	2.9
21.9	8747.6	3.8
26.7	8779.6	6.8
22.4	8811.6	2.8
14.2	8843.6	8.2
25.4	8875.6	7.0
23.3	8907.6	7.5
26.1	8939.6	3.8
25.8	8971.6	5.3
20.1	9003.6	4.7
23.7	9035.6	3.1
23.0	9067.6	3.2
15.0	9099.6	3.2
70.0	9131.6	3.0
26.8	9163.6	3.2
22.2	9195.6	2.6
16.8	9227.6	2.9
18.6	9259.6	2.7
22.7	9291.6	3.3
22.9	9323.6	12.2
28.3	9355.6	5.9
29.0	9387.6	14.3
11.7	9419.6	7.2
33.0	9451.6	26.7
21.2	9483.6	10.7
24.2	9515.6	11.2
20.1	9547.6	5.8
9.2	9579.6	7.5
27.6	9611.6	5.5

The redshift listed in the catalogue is 0.393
